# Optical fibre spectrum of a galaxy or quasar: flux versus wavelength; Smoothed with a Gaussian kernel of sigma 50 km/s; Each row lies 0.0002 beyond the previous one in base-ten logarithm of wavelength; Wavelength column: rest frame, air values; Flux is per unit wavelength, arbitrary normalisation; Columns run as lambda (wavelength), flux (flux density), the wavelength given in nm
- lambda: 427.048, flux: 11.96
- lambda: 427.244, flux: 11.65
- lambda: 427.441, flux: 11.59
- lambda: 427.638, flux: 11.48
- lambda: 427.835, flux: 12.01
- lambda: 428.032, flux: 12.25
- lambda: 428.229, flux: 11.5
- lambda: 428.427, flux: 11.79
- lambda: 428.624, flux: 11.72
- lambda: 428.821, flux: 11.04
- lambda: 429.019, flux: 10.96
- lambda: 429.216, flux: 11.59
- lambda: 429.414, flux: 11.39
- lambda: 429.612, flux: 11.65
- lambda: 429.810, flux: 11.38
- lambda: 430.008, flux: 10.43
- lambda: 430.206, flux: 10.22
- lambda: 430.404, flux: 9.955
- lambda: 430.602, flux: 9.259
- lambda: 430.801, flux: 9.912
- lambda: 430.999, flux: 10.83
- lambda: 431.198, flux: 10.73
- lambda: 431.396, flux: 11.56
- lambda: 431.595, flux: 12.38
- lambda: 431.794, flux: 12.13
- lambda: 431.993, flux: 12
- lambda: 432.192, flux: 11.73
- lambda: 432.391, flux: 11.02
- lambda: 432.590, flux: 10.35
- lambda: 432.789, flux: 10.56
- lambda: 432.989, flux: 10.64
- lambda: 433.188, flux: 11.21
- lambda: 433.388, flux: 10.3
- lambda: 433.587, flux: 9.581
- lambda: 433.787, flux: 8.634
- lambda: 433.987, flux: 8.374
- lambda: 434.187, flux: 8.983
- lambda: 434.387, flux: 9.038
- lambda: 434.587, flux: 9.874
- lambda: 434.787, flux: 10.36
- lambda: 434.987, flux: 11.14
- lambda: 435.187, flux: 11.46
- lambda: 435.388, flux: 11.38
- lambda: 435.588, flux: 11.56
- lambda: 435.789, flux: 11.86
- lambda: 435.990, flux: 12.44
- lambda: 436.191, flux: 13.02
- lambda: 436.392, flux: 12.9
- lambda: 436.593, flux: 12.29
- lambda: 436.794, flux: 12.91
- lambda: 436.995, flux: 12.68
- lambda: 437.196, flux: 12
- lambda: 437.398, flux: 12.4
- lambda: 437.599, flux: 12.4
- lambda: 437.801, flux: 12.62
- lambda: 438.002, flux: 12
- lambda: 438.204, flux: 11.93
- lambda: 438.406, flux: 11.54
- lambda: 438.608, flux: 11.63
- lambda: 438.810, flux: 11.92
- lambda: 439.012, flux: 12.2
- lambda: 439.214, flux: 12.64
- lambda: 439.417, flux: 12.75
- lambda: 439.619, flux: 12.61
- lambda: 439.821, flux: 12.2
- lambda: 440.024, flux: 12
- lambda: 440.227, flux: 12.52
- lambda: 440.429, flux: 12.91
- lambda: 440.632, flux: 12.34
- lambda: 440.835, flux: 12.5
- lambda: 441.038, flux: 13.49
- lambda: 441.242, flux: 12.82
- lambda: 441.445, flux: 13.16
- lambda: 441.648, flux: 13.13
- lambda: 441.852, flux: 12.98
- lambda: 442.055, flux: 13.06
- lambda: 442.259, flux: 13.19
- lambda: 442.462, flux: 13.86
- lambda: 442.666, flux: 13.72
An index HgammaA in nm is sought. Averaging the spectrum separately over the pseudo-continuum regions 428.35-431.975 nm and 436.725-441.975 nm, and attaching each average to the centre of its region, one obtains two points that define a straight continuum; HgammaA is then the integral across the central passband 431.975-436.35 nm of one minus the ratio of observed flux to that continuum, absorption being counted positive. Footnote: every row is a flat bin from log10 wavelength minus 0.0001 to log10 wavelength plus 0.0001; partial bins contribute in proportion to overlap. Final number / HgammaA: 0.364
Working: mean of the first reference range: 11.1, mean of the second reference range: 12.5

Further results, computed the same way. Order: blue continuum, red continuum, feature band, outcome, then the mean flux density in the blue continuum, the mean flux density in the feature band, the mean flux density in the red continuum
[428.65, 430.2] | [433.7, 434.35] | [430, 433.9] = -0.353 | 11.2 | 10.7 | 8.7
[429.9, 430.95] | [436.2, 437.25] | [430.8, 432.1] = -0.129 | 10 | 11.5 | 12.6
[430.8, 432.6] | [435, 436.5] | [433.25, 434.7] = 0.300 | 11.4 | 9.31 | 12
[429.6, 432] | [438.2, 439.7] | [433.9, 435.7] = 0.196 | 10.9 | 10.3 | 12.2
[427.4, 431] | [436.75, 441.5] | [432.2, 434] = 0.212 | 11.1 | 10.2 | 12.4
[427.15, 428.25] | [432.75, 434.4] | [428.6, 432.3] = -0.105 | 11.8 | 11.1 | 9.7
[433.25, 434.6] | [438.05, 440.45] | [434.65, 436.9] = -0.351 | 9.27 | 11.9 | 12.2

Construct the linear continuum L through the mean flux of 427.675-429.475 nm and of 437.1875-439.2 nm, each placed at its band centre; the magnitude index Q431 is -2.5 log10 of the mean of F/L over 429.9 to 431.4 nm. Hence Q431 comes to 0.14 mag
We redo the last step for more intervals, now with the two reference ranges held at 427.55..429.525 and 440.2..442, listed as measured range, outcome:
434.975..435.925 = 0.07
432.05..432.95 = 0.10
